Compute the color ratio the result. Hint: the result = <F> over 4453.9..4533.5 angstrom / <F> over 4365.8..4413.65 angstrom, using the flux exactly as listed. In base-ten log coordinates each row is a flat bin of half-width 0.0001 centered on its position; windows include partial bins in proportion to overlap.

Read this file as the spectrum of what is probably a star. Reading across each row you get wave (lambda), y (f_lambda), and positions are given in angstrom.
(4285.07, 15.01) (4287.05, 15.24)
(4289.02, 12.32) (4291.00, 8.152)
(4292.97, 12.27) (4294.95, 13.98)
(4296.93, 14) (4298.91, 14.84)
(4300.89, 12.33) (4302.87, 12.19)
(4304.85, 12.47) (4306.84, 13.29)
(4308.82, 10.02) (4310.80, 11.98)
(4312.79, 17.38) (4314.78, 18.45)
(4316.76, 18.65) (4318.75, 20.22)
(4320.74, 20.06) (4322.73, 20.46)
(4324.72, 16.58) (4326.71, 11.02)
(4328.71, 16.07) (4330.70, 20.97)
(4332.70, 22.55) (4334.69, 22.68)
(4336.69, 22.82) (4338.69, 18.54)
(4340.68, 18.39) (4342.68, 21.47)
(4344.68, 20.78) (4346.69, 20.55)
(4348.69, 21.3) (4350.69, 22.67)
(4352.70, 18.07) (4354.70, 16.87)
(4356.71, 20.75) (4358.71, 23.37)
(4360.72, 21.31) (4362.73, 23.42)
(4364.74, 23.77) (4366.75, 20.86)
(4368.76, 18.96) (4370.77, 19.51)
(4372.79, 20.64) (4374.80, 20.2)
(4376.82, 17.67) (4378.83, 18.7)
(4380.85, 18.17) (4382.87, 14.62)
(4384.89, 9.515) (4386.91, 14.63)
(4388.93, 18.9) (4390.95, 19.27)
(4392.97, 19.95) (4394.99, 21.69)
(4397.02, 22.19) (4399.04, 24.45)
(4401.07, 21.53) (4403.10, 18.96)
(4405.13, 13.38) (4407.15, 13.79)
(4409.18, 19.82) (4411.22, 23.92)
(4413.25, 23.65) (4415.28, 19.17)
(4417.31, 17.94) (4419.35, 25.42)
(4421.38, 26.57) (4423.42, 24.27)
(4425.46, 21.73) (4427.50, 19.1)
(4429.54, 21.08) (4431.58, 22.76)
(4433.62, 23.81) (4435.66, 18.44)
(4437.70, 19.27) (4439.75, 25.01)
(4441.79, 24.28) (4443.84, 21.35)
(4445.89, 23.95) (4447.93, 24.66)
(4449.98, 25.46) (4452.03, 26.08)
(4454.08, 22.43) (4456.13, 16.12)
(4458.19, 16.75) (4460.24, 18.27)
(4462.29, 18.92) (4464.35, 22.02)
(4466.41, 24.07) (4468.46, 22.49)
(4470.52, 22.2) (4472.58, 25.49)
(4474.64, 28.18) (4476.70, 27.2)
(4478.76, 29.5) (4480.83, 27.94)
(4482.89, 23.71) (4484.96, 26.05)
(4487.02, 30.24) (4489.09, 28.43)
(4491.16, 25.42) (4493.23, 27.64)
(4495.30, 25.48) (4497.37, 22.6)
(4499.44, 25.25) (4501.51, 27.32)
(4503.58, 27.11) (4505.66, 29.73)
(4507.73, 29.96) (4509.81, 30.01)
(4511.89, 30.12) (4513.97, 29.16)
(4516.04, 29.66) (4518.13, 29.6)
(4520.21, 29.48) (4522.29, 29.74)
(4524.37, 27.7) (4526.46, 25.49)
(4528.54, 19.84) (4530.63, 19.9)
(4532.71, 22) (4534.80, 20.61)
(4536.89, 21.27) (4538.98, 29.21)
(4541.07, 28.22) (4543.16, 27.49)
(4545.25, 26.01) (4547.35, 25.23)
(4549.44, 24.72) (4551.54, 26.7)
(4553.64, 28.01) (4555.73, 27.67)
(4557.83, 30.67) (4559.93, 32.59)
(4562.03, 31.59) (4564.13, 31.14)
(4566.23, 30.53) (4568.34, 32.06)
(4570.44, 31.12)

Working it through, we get 1.4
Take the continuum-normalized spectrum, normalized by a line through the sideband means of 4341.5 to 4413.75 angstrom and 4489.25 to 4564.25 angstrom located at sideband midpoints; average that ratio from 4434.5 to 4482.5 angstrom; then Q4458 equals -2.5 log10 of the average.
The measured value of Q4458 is 0.03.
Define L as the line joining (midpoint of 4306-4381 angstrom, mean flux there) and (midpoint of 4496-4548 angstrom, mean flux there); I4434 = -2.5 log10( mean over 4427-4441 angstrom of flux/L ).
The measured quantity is 0.07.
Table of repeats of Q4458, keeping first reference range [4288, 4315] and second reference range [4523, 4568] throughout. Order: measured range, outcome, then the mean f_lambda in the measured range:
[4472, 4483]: -0.20 mag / 27.3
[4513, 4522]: -0.18 mag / 29.5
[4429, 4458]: -0.07 mag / 22.3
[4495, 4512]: -0.13 mag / 27.5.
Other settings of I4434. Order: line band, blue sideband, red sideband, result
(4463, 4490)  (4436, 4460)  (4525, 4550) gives -0.139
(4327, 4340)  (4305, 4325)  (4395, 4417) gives -0.161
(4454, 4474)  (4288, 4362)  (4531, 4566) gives 0.120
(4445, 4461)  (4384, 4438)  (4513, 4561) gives 0.027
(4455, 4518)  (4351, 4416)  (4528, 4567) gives -0.072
